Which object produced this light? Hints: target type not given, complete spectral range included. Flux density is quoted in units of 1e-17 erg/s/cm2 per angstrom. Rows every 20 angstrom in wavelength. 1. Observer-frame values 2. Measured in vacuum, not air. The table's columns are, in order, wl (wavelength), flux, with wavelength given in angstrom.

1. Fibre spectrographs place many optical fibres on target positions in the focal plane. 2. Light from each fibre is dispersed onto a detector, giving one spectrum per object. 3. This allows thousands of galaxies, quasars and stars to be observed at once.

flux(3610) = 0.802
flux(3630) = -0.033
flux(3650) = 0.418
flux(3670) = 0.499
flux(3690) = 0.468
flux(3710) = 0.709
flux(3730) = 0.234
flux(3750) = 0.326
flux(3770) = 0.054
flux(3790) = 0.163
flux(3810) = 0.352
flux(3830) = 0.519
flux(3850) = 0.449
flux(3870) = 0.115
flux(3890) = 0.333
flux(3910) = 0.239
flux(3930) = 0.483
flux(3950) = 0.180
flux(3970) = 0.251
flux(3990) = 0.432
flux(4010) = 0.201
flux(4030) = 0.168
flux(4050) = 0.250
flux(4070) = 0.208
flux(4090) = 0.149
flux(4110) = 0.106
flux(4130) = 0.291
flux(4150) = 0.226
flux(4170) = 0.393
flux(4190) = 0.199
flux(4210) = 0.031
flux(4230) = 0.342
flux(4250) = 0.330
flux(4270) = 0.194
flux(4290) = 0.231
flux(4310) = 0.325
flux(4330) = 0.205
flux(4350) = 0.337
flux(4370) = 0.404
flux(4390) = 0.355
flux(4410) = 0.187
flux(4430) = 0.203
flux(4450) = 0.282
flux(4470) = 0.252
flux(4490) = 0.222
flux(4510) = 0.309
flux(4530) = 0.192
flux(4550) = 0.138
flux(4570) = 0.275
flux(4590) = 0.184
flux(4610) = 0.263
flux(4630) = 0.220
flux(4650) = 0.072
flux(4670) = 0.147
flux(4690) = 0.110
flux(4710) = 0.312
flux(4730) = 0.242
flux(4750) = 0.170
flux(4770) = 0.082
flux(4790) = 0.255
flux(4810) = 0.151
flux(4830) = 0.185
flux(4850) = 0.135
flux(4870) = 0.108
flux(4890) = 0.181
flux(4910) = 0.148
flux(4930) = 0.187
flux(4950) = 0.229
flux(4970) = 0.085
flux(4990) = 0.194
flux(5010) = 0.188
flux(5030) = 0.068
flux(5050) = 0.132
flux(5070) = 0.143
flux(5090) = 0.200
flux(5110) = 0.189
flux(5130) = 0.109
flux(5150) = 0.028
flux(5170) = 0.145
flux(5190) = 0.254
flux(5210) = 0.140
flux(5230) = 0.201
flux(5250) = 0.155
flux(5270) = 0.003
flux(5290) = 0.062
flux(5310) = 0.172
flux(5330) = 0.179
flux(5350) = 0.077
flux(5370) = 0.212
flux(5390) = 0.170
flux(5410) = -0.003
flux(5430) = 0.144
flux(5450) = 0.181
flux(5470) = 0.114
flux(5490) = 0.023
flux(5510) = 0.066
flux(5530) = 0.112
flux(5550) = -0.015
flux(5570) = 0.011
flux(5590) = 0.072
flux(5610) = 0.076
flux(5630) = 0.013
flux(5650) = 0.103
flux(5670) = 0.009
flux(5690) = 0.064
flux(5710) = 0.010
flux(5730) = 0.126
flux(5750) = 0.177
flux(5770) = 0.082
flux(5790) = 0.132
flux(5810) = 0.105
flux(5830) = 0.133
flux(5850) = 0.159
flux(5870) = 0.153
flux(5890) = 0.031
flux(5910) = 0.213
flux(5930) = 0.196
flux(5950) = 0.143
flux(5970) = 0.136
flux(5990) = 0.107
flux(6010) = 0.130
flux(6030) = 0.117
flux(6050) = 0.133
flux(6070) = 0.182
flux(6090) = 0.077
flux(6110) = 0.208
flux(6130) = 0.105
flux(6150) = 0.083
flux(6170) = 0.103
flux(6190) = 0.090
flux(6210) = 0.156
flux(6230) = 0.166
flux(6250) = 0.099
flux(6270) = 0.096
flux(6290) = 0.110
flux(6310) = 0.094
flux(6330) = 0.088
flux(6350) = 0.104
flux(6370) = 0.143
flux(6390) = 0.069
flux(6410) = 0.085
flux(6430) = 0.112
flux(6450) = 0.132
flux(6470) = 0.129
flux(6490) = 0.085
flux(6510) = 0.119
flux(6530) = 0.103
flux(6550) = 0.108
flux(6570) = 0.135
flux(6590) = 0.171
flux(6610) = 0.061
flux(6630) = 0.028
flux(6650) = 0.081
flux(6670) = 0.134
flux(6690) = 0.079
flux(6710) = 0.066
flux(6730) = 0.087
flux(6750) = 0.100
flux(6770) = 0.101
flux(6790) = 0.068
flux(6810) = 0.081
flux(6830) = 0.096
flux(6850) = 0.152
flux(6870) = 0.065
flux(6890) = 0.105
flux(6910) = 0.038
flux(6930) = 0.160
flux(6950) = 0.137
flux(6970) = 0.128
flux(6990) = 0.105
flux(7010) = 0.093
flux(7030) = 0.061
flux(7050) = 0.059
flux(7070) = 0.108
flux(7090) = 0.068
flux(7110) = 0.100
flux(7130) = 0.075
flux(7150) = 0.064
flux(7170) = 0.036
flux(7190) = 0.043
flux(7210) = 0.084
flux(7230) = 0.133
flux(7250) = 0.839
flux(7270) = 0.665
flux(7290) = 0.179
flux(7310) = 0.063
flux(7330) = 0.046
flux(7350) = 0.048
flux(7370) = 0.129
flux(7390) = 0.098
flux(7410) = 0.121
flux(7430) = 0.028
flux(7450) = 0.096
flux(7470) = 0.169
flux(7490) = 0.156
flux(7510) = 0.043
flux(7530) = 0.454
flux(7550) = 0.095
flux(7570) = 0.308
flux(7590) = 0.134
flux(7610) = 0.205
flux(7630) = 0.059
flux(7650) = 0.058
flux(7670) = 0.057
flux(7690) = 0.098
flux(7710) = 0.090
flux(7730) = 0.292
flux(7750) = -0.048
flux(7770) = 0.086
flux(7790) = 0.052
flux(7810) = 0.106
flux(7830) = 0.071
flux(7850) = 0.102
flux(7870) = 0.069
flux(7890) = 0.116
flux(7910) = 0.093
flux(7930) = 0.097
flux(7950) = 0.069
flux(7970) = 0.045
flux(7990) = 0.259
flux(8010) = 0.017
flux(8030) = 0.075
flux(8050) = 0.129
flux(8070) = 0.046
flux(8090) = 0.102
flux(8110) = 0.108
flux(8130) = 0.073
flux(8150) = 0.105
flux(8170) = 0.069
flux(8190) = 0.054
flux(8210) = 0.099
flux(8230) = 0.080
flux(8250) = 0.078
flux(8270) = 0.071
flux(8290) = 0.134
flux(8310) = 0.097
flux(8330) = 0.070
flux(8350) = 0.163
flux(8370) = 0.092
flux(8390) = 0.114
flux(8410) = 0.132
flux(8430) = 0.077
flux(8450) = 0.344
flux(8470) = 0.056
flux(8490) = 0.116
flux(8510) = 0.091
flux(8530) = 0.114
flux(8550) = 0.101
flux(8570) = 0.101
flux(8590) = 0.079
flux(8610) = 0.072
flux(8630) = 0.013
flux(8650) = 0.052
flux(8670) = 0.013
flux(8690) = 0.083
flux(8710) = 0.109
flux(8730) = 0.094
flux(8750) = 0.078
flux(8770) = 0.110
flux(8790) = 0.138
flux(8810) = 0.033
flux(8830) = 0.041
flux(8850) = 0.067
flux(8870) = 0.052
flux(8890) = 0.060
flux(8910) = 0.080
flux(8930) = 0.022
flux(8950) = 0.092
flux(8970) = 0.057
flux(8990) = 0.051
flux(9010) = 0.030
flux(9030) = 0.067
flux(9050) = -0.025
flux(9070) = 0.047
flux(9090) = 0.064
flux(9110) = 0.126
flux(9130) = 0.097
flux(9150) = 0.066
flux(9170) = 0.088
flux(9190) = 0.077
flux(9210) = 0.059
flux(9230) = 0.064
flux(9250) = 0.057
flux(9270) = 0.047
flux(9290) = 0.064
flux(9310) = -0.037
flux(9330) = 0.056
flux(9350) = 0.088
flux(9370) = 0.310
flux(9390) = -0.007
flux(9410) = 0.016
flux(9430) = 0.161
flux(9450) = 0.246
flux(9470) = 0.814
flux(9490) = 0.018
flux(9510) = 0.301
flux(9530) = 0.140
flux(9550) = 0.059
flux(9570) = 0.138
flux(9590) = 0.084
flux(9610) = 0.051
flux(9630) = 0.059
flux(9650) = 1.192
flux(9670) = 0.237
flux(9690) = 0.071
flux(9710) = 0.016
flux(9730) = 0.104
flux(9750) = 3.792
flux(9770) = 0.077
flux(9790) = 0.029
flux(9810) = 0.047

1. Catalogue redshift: 0.95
